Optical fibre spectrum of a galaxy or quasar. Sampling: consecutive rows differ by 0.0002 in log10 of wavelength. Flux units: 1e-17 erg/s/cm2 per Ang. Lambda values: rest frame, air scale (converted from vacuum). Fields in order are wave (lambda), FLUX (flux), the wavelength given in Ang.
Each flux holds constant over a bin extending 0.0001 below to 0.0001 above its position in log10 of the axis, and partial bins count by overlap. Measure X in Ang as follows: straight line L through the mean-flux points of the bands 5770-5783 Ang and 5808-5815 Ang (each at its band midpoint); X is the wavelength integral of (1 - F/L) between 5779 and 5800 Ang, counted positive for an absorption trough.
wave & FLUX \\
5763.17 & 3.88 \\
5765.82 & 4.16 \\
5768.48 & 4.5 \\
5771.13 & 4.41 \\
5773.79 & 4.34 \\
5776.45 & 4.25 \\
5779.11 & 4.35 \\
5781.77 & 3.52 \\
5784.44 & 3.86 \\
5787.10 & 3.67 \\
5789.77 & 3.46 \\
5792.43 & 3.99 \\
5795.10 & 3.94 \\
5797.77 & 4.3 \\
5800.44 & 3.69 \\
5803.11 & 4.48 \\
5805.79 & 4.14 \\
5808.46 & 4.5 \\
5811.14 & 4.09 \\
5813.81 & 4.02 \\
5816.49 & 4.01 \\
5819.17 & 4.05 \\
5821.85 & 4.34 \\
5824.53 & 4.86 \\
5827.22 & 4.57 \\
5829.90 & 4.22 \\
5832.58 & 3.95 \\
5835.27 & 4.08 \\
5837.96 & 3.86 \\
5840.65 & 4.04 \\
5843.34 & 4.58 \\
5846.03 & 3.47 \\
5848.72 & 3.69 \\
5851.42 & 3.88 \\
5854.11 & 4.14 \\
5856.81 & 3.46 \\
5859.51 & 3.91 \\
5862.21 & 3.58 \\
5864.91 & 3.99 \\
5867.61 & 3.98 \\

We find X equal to 1.6 Ang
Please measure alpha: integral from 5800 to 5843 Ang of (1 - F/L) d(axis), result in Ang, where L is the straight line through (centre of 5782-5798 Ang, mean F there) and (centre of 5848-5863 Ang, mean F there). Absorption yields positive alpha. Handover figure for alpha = -4.5 Ang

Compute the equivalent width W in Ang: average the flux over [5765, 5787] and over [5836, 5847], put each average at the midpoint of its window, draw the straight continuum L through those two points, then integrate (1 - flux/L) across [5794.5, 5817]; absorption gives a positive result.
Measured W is -0.3 Ang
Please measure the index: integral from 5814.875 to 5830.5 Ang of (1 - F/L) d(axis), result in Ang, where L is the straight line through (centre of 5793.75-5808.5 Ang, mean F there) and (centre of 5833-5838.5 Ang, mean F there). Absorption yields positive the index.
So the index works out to -1.2 Ang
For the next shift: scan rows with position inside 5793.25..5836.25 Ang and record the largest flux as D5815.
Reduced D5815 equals 4.86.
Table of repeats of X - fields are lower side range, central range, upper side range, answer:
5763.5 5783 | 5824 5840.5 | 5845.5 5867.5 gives -1.3 Ang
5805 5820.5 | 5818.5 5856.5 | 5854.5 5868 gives -1.4 Ang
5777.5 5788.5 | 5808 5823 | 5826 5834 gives -0.1 Ang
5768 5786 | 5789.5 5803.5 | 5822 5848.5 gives 0.6 Ang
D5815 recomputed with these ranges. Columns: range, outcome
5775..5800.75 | 4.35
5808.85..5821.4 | 4.09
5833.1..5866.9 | 4.58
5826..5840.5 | 4.57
